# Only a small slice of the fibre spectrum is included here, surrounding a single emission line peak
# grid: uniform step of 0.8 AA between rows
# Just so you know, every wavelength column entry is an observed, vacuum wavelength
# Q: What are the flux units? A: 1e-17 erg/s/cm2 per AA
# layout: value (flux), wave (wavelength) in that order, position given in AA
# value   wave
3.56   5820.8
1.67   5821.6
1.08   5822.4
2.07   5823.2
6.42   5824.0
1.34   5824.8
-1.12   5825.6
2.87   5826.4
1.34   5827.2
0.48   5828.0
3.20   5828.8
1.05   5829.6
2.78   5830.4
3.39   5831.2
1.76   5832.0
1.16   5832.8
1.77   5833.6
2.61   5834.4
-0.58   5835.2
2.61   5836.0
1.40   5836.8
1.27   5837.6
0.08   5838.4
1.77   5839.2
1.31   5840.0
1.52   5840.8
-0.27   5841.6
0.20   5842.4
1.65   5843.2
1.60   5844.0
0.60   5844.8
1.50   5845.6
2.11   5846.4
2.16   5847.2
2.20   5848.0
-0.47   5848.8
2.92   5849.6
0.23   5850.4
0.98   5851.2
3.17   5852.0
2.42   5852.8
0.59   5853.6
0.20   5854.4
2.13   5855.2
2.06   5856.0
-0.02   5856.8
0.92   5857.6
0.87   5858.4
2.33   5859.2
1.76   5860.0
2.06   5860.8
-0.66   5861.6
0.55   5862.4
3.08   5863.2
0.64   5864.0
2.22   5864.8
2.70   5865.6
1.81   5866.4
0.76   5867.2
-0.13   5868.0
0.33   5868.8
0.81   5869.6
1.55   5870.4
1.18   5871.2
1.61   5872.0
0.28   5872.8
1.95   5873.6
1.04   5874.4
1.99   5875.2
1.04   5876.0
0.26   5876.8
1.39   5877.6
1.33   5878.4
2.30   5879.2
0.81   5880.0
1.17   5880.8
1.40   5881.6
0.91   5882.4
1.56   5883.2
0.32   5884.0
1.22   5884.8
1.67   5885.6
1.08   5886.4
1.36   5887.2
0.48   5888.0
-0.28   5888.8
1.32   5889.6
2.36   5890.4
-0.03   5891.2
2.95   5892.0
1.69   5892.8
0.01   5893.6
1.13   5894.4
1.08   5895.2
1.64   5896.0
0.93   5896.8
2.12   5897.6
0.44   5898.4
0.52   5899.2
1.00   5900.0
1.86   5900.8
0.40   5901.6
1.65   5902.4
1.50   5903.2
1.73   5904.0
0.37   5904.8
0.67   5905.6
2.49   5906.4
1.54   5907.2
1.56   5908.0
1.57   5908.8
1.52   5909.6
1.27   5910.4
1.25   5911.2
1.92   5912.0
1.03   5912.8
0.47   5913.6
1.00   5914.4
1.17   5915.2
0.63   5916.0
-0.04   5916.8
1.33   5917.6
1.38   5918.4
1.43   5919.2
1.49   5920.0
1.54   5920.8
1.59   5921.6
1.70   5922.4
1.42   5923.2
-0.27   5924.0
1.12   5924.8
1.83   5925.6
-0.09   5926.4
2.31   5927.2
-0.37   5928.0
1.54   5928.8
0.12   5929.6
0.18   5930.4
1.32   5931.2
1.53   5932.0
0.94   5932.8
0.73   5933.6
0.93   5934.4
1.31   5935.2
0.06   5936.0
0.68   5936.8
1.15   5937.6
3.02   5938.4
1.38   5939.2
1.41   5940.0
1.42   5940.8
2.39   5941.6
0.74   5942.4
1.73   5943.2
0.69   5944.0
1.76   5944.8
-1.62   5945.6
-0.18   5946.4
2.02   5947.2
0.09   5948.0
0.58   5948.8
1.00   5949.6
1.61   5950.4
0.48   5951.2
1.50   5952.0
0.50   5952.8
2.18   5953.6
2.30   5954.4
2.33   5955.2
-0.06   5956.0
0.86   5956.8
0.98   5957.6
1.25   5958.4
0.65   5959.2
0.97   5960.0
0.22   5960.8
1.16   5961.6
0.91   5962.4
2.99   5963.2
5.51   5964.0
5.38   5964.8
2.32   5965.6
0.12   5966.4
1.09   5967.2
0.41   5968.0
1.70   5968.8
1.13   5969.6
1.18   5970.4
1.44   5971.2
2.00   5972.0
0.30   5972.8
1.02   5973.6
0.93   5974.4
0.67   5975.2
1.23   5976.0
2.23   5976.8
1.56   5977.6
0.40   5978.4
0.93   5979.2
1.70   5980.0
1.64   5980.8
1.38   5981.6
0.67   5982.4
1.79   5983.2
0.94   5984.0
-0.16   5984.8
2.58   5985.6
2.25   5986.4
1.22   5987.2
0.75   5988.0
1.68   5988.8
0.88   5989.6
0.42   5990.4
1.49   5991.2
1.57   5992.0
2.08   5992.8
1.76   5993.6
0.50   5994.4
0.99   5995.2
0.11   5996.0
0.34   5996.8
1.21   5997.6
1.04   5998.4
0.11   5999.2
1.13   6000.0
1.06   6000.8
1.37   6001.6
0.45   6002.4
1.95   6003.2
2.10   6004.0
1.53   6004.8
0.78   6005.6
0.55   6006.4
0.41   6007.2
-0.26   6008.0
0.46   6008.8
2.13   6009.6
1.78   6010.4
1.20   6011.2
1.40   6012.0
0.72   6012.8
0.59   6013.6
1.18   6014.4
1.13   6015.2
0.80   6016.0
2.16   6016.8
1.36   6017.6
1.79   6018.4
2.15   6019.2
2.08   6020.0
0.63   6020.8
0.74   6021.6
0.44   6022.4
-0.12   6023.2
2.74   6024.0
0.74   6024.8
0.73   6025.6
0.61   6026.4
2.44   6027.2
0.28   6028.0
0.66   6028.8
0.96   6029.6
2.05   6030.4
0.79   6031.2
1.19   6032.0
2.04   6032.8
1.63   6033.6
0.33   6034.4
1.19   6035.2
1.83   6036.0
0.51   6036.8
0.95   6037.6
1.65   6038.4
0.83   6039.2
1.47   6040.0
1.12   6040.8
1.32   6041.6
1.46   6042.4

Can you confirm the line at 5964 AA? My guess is H-beta 4861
